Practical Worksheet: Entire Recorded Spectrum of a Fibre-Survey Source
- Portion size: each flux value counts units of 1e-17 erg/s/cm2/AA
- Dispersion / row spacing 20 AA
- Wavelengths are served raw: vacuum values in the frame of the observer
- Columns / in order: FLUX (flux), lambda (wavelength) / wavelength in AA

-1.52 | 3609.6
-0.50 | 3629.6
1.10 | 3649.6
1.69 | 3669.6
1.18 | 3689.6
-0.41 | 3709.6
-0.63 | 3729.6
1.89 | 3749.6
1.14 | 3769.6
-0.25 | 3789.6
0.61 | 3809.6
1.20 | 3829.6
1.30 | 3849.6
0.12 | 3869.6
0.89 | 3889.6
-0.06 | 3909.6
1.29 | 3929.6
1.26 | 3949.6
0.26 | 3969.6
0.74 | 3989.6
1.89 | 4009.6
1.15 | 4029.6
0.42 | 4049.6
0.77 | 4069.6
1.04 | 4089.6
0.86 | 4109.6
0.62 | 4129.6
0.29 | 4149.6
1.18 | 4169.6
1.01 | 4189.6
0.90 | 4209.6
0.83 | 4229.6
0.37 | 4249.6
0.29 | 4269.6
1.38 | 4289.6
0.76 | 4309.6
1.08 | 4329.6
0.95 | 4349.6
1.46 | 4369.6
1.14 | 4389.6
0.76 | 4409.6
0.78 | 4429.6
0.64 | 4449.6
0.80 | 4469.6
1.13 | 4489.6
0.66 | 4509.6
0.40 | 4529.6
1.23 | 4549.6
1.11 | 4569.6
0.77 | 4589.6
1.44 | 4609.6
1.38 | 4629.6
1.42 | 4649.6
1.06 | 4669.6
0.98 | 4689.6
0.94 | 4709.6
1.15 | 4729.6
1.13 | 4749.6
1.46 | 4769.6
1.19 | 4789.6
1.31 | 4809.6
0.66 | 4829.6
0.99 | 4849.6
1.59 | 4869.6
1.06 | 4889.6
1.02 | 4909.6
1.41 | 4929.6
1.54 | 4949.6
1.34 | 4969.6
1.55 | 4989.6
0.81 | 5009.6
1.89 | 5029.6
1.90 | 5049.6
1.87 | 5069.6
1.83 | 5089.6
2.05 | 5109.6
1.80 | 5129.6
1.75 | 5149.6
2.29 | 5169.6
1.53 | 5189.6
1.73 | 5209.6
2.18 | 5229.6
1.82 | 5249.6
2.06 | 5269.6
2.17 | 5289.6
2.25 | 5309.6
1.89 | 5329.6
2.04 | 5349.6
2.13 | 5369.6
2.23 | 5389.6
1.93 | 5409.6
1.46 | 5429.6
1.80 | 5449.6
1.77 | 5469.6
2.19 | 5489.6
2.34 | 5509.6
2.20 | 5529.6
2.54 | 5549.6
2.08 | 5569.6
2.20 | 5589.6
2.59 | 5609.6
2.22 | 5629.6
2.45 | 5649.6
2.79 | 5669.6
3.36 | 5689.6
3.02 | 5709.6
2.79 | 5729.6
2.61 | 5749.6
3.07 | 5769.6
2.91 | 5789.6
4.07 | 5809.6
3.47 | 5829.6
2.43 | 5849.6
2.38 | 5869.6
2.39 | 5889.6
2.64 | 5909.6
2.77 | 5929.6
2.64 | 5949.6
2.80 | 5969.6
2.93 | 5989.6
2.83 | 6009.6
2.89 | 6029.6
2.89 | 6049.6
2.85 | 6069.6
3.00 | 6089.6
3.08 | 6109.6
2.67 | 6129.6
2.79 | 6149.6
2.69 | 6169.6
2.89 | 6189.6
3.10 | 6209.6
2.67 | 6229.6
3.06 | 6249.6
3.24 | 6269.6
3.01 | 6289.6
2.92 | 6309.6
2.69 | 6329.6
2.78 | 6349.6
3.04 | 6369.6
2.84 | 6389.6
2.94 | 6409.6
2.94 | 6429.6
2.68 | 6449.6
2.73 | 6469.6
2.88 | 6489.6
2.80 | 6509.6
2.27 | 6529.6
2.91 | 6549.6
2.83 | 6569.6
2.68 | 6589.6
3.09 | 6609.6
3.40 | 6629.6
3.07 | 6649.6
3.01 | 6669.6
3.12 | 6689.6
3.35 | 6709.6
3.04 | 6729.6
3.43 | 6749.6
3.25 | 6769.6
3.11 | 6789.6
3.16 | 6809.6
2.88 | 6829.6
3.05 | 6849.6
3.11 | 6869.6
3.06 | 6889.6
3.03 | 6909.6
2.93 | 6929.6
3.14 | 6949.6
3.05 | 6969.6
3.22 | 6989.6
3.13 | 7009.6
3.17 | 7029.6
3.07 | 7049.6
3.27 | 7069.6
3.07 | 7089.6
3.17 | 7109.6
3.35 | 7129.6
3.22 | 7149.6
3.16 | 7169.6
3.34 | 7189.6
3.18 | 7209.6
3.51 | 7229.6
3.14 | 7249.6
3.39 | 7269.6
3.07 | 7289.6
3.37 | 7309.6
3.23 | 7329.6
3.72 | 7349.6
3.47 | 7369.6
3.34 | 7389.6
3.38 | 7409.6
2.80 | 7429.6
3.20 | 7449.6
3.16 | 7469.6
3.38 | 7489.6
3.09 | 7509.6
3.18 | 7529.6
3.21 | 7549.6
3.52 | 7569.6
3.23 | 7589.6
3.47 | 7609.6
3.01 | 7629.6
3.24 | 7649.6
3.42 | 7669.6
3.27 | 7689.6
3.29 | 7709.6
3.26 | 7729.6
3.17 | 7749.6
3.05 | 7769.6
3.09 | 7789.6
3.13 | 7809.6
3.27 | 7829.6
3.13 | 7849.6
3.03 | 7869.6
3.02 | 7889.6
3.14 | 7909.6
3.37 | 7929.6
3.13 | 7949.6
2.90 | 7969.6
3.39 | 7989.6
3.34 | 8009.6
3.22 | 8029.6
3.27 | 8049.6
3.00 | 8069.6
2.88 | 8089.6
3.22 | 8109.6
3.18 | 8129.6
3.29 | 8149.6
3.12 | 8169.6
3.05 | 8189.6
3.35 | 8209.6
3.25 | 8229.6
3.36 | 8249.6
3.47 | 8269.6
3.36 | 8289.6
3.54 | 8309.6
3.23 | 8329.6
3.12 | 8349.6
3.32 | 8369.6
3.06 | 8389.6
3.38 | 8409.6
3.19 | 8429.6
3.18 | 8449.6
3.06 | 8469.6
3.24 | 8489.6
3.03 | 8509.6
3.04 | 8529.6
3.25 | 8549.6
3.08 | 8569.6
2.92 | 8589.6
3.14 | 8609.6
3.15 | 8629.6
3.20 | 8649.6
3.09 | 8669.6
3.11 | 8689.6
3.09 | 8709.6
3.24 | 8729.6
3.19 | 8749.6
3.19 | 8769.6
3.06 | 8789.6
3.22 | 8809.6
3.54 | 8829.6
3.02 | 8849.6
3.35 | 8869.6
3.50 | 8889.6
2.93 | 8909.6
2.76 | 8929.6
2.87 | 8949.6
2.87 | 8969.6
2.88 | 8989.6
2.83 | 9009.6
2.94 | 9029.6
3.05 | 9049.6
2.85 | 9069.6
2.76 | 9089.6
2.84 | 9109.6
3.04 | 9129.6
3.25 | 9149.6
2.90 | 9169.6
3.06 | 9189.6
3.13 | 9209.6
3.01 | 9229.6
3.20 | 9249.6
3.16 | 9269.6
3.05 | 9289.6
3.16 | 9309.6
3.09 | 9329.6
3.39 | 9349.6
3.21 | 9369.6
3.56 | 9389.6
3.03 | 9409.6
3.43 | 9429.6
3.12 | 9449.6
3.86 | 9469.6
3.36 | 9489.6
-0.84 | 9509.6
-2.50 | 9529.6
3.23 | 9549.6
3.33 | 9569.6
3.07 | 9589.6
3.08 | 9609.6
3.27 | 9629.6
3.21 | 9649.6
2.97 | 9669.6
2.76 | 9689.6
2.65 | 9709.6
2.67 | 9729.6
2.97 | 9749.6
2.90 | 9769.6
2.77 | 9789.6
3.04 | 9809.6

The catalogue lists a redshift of 0.26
